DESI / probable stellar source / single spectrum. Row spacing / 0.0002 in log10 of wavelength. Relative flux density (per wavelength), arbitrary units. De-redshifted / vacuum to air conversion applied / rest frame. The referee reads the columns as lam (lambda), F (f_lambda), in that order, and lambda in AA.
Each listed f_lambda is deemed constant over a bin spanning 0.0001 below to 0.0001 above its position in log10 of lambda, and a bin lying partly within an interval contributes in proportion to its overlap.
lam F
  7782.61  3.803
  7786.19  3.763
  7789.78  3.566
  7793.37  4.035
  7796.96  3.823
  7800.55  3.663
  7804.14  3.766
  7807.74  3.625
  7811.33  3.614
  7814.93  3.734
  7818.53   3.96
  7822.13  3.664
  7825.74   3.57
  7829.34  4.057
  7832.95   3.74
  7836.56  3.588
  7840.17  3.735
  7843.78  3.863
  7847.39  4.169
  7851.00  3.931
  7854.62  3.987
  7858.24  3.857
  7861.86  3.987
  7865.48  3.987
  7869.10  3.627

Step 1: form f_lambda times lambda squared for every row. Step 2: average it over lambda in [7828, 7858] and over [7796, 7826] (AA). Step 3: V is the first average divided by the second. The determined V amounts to 1.05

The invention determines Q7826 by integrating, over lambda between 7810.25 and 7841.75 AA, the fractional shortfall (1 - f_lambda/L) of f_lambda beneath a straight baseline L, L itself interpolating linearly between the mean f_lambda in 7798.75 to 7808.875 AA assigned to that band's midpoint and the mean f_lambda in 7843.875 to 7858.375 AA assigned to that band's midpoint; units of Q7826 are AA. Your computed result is 0.69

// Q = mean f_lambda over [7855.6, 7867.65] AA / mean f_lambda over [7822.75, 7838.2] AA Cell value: 1.05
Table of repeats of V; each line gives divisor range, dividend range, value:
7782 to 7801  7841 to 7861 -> 1.06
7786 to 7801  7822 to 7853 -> 1.02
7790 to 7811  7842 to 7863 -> 1.07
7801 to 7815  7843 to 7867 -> 1.09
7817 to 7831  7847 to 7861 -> 1.05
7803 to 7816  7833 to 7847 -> 1.03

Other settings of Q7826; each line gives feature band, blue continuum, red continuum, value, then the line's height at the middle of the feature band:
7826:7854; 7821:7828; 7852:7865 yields -0.58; 3.78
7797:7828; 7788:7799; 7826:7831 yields 1.21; 3.86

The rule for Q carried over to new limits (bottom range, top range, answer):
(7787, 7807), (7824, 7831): 1.01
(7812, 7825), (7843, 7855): 1.07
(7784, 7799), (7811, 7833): 0.99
